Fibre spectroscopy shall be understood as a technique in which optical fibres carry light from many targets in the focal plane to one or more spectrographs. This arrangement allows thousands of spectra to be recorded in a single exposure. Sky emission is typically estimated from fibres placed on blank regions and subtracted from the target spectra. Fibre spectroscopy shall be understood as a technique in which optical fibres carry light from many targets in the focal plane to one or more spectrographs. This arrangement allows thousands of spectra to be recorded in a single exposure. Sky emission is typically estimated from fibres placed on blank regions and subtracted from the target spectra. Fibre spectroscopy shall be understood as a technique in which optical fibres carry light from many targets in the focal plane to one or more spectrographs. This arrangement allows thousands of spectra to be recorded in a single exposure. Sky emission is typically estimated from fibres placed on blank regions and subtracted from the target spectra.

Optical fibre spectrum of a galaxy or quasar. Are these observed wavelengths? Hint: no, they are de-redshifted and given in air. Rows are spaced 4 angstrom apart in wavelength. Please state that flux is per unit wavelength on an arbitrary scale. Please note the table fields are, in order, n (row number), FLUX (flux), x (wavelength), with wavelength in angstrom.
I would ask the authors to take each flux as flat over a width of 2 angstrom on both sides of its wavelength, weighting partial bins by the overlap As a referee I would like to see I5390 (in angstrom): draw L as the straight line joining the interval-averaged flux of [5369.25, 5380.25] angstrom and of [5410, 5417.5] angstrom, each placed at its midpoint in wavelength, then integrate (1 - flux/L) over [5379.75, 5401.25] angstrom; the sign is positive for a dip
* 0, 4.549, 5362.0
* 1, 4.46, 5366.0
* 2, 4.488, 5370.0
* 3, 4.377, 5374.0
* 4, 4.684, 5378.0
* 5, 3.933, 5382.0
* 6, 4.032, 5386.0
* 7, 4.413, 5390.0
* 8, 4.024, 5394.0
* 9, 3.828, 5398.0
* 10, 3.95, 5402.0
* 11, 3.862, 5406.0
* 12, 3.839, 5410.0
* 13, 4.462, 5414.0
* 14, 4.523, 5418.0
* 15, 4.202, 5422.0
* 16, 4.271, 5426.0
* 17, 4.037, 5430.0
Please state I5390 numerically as 1.8 angstrom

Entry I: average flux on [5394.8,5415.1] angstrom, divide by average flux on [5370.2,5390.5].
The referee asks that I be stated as 0.9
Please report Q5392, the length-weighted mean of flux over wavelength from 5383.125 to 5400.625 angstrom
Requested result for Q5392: 4.06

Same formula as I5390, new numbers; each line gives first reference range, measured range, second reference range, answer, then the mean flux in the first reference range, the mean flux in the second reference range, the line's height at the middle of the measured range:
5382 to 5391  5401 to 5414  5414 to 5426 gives 0.9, 4.14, 4.36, 4.28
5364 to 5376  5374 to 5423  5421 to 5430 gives 1.8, 4.44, 4.2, 4.32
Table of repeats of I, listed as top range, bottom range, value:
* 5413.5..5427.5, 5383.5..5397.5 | 1.06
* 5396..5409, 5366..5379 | 0.86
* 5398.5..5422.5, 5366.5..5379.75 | 0.91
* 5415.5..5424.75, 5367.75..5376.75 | 0.98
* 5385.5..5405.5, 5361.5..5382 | 0.91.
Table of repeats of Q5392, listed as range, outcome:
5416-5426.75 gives 4.34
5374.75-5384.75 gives 4.3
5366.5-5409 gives 4.16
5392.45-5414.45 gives 3.96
